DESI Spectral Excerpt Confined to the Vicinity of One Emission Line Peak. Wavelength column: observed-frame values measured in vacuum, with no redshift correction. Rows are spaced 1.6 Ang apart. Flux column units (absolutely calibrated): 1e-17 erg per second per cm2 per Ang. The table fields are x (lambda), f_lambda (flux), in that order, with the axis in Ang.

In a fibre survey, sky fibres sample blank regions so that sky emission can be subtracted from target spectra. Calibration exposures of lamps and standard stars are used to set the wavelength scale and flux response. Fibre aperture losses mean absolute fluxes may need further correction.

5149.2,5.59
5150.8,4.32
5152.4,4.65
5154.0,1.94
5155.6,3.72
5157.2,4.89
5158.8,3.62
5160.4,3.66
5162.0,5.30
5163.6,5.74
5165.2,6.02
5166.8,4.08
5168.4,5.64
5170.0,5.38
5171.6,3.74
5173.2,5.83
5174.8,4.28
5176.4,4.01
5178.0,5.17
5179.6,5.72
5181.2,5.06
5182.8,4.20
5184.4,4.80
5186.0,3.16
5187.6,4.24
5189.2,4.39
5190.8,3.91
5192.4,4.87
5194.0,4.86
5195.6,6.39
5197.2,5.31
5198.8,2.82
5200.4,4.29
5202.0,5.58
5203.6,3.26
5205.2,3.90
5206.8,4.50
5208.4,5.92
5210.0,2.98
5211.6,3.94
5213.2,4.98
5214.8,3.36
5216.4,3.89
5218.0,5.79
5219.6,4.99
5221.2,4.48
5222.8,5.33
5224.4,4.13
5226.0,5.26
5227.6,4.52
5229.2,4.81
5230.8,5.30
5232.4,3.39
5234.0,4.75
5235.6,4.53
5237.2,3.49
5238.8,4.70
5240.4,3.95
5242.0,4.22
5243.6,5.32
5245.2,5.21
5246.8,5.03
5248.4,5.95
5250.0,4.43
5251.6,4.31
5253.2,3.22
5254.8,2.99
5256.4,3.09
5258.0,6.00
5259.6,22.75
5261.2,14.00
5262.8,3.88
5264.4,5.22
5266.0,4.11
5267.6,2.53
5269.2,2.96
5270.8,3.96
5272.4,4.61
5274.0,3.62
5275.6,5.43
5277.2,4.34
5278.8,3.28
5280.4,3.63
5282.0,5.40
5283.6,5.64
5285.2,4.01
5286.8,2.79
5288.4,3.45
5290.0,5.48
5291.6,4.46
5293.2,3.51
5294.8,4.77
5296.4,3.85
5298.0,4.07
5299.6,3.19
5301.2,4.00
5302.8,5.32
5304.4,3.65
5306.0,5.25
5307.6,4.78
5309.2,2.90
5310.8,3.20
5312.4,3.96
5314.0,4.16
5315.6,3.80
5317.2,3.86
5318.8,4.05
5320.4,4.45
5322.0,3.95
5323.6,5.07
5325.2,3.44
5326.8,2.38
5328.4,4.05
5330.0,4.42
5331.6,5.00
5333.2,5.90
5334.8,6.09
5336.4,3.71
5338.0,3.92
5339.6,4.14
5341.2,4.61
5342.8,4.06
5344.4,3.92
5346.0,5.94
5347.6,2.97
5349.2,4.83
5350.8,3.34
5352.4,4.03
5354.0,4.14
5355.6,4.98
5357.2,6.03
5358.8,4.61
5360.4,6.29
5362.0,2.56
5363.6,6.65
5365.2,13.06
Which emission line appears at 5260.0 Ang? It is H-beta 4861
